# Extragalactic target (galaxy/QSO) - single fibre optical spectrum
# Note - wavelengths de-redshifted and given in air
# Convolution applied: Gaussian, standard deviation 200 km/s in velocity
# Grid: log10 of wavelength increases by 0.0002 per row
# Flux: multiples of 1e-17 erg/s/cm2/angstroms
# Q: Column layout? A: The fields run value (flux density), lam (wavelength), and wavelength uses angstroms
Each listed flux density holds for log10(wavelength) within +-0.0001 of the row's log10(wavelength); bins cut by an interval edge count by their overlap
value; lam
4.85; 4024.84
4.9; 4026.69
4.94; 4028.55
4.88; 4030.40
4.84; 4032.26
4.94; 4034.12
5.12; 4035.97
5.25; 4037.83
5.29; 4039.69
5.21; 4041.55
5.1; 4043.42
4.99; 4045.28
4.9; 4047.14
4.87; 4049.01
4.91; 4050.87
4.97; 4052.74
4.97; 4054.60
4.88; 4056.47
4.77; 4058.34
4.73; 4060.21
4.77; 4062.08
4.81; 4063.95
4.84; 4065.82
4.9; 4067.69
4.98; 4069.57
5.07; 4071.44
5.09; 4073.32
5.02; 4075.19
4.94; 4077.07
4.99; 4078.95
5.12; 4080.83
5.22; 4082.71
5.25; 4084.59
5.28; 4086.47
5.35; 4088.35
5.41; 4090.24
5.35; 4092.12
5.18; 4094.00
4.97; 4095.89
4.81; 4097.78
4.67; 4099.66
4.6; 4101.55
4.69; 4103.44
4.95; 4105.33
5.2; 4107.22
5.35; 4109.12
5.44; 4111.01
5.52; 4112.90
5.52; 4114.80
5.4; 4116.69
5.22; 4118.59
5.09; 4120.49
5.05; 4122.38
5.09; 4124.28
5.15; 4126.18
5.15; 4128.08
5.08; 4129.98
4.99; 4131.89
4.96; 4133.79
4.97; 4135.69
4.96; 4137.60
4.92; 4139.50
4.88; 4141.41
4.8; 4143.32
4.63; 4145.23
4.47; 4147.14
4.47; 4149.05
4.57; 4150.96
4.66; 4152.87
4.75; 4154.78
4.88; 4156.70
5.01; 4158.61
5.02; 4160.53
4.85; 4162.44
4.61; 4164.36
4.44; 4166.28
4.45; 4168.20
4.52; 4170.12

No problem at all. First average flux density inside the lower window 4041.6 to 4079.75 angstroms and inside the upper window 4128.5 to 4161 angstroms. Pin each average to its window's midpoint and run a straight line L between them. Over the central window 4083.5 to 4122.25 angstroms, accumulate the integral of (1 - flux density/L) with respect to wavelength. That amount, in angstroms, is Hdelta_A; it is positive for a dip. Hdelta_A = -2.2 angstroms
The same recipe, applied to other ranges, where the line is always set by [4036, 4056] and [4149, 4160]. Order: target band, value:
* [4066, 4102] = -0.9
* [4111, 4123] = -1.1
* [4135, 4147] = -0.1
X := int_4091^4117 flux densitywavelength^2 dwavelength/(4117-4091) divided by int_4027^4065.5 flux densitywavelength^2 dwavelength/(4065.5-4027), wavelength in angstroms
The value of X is 1.06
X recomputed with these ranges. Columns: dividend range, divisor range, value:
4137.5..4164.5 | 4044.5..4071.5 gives 1.02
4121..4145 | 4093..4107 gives 1.04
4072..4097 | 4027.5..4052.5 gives 1.05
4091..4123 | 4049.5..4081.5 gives 1.06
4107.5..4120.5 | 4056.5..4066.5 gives 1.15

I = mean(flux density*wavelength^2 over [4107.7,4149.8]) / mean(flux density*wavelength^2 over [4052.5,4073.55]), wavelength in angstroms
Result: 1.1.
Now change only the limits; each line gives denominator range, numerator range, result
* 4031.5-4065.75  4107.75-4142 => 1.08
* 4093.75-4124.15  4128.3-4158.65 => 0.96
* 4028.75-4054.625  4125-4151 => 1.02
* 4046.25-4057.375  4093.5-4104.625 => 1.00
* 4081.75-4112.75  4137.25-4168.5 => 0.95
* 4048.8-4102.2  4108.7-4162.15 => 1.03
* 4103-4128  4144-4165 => 0.92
